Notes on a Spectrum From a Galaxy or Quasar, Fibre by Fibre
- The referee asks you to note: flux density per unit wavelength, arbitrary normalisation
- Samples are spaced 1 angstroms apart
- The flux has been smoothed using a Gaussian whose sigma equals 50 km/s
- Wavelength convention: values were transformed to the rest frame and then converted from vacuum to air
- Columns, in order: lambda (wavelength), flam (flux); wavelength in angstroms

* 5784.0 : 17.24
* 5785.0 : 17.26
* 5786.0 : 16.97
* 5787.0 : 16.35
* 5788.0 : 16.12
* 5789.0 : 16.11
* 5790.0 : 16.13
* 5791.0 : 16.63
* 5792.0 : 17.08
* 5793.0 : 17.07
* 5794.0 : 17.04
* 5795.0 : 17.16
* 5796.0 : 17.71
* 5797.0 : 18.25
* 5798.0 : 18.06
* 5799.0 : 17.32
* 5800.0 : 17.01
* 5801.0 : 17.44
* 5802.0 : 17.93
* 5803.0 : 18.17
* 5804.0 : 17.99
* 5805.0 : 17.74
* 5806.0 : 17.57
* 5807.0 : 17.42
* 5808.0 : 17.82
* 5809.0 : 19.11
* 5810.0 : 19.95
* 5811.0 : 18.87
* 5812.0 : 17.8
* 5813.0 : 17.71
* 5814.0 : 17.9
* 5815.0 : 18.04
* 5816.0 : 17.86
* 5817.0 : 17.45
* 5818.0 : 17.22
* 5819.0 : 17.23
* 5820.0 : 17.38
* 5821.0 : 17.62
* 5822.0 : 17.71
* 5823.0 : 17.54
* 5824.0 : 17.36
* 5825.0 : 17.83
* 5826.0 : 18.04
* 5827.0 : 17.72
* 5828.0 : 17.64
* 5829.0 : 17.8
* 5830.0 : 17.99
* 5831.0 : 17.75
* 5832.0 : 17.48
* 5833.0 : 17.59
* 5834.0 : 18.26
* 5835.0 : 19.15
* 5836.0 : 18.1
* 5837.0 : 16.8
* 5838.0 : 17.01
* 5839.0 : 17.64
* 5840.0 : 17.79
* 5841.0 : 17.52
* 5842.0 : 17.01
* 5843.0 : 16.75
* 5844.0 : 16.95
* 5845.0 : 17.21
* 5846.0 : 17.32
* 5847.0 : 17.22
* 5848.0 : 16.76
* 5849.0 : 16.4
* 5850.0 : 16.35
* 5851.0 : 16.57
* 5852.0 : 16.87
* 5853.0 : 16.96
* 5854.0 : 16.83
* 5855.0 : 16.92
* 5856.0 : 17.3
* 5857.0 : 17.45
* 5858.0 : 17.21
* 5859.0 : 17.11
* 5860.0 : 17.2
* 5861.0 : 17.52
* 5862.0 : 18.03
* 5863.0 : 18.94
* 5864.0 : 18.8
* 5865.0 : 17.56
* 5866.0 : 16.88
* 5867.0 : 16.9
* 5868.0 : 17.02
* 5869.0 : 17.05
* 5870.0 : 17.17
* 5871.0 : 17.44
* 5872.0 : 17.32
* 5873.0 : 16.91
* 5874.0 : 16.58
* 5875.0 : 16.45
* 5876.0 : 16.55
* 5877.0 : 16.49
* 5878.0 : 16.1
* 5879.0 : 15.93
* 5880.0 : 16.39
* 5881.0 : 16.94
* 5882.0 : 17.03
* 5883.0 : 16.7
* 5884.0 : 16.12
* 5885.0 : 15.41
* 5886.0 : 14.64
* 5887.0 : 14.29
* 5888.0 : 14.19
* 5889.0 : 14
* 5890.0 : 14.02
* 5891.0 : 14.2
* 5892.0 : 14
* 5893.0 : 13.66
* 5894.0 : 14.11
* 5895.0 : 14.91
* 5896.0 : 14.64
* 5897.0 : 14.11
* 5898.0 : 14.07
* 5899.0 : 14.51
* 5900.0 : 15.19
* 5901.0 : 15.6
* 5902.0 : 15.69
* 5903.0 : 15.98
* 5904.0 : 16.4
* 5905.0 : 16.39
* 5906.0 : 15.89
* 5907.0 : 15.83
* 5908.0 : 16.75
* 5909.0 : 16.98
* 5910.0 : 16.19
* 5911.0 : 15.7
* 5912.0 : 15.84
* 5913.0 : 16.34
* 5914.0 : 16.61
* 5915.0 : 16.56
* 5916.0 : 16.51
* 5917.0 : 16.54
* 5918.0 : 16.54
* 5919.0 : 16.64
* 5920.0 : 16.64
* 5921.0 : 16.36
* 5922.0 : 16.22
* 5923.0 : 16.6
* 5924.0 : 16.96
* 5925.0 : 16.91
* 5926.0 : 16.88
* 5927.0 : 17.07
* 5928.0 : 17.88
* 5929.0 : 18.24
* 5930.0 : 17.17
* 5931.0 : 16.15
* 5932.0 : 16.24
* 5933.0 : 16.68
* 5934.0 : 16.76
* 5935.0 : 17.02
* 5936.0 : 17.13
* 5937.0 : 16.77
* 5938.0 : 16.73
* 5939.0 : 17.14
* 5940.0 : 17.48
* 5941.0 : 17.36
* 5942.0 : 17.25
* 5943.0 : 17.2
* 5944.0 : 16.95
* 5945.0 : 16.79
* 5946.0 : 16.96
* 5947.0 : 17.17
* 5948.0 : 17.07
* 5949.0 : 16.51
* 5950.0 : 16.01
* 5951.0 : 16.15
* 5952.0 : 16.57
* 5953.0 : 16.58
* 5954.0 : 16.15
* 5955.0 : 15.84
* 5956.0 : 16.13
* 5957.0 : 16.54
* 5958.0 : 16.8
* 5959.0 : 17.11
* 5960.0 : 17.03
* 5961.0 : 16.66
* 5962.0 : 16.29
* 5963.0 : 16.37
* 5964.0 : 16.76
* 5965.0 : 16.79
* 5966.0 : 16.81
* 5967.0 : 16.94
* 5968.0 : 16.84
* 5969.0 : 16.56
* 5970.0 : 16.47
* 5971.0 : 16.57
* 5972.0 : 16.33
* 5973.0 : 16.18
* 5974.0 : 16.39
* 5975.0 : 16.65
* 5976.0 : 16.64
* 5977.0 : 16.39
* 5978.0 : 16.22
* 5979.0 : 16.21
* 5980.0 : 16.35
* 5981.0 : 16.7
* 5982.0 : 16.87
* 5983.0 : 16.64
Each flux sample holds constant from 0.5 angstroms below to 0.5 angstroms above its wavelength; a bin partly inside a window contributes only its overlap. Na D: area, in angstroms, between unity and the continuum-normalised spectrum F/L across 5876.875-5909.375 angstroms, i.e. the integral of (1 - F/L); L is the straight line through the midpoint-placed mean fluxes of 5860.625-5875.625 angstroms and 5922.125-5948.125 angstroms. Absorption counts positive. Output 3.5 angstroms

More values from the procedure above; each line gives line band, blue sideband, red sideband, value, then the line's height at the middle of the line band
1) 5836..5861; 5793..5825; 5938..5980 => 0.57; 17.5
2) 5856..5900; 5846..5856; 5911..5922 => 1.45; 16.7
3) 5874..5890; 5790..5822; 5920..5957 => 1.31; 17.2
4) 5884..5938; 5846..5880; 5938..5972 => 3.09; 16.9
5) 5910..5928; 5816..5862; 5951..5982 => 0.31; 16.8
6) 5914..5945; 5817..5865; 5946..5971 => -0.14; 16.8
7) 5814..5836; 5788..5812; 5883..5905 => -1.17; 16.9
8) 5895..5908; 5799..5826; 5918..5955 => 1.30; 17.1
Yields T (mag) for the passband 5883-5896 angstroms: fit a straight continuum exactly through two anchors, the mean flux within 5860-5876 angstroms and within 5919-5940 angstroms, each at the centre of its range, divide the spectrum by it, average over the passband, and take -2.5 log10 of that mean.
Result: 0.180 mag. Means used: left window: 17.3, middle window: 14.6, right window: 16.9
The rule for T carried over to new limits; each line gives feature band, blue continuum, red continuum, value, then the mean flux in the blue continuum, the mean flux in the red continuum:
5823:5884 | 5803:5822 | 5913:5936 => 0.02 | 17.9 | 16.8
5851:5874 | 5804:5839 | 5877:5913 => -0.05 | 17.8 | 15.4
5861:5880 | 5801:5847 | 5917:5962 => 0.02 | 17.7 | 16.8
